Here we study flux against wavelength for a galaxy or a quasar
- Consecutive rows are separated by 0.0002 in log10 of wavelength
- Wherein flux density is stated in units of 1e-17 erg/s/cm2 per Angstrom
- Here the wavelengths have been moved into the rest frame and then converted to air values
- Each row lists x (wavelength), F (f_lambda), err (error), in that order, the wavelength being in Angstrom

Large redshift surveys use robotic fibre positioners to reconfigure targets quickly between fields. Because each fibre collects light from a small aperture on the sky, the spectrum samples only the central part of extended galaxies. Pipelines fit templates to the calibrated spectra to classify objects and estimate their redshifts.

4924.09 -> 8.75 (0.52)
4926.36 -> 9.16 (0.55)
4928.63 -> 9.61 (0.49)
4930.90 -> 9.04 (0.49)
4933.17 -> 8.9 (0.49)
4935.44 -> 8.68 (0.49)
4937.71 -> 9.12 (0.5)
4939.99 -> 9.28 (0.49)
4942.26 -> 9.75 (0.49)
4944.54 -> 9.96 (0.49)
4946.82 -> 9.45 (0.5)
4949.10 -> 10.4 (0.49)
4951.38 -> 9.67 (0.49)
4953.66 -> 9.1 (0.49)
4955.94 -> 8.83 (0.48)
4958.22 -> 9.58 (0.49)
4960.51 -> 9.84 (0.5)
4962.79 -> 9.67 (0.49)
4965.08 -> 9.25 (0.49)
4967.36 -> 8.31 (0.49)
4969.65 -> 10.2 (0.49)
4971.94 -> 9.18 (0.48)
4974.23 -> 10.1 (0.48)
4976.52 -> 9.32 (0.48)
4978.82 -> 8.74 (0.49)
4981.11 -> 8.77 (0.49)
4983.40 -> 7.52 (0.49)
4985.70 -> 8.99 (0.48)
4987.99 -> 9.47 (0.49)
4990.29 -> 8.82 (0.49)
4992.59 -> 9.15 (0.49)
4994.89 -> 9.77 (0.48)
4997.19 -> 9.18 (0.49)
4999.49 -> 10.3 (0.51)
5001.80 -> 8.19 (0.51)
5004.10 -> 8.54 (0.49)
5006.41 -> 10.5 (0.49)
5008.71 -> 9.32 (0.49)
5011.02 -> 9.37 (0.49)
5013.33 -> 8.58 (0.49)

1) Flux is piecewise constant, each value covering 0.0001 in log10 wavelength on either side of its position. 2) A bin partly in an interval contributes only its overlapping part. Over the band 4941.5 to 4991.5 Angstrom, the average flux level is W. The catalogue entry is 9.31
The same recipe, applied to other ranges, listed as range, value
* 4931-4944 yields 9.18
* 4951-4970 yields 9.34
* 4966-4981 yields 9.27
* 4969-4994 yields 9.1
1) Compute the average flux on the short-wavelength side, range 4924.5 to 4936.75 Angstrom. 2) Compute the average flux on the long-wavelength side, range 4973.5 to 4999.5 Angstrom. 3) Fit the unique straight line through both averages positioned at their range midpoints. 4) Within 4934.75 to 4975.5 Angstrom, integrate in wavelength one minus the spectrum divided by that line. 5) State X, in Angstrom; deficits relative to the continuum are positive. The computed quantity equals -1.74 Angstrom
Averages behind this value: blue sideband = 9.06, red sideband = 9.11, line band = 9.47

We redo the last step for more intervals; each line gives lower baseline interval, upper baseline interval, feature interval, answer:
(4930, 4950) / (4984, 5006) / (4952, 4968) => 0.1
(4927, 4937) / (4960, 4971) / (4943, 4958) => -0.5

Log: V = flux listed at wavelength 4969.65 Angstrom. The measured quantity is 10.2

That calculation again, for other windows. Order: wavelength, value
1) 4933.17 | 8.9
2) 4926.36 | 9.16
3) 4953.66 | 9.1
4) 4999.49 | 10.3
